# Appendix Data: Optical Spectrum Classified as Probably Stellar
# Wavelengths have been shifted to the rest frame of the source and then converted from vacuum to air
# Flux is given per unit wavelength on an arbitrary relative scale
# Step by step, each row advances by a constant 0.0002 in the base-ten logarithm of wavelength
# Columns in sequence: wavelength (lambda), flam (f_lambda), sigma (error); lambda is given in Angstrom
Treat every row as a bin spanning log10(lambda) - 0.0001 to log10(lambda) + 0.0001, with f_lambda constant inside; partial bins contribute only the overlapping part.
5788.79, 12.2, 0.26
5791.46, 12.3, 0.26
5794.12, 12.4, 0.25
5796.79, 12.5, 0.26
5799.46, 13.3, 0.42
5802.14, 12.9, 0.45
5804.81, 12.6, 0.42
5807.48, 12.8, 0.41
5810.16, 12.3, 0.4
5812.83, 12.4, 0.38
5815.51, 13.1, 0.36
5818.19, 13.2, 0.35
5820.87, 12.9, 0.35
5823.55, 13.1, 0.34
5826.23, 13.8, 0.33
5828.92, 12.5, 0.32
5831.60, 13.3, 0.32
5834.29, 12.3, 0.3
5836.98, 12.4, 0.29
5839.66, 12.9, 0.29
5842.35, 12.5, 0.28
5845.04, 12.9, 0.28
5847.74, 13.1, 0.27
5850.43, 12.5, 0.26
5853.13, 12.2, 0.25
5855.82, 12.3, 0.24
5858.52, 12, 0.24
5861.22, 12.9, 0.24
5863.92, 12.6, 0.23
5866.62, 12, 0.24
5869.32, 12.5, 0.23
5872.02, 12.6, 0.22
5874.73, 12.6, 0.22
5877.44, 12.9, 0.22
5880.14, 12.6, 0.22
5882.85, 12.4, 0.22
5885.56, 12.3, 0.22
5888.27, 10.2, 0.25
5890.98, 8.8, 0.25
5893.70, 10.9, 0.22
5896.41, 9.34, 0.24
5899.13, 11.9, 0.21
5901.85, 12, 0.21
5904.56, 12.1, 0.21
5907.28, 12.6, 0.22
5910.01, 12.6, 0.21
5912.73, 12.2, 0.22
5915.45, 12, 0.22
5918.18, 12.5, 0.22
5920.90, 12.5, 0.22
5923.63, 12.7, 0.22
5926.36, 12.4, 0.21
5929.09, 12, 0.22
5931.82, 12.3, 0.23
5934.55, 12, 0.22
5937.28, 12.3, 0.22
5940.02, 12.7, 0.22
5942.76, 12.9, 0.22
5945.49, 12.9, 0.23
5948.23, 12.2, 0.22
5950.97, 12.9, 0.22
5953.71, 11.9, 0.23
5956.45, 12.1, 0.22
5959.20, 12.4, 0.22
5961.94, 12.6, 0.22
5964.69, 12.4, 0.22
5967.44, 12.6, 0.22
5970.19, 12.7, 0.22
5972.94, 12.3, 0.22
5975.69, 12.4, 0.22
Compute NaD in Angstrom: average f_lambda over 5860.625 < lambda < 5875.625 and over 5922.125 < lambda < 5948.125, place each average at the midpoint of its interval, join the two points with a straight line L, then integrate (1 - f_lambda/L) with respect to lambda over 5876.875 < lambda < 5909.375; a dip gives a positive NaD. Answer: 2.6 Angstrom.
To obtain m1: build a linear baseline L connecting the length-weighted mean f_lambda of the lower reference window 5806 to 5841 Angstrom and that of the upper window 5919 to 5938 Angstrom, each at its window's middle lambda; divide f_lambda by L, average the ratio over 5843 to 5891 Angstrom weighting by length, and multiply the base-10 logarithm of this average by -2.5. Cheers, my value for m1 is 0.03 mag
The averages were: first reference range 12.8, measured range 12.3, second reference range 12.3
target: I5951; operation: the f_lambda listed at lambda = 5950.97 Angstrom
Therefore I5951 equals 12.9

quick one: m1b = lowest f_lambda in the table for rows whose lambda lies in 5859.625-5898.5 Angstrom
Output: 8.8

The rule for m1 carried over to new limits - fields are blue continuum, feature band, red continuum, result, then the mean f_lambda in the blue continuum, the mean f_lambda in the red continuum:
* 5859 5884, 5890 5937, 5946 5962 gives 0.05 mag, 12.5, 12.4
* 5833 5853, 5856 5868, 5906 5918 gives 0.02 mag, 12.6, 12.4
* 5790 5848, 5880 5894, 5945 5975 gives 0.14 mag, 12.8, 12.4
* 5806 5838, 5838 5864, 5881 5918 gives -0.02 mag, 12.8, 11.5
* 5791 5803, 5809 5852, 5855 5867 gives -0.02 mag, 12.7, 12.4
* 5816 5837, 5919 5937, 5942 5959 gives 0.02 mag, 13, 12.5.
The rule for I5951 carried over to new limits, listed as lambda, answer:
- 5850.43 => 12.5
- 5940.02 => 12.7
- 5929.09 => 12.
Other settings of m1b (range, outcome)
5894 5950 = 9.34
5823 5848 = 12.3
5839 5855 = 12.2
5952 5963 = 11.9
